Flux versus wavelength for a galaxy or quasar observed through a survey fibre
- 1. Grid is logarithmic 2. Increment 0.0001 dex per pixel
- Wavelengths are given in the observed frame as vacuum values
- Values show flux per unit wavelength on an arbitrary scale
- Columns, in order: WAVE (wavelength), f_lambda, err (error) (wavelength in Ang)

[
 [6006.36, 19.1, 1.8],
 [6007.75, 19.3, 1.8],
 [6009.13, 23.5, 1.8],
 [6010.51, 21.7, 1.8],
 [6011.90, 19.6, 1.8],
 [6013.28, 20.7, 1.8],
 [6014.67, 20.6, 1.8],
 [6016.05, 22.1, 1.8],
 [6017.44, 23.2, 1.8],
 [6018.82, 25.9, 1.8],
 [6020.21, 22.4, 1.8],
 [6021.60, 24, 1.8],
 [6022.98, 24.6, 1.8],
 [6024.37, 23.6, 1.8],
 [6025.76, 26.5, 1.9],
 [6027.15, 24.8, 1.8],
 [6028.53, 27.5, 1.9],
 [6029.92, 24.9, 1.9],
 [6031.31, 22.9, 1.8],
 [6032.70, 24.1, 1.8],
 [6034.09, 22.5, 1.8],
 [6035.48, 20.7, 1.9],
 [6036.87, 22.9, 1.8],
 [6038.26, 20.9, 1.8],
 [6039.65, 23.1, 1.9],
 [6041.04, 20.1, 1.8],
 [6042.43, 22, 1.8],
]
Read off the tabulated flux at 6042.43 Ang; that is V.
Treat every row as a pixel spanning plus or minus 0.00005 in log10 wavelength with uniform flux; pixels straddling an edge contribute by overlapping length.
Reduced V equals 22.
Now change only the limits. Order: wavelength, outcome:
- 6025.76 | 26.5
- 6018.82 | 25.9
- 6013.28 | 20.7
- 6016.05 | 22.1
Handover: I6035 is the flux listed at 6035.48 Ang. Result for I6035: 20.7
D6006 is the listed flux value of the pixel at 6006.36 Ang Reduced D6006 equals 19.1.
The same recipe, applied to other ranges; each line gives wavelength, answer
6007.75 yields 19.3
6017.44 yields 23.2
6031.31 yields 22.9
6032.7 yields 24.1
